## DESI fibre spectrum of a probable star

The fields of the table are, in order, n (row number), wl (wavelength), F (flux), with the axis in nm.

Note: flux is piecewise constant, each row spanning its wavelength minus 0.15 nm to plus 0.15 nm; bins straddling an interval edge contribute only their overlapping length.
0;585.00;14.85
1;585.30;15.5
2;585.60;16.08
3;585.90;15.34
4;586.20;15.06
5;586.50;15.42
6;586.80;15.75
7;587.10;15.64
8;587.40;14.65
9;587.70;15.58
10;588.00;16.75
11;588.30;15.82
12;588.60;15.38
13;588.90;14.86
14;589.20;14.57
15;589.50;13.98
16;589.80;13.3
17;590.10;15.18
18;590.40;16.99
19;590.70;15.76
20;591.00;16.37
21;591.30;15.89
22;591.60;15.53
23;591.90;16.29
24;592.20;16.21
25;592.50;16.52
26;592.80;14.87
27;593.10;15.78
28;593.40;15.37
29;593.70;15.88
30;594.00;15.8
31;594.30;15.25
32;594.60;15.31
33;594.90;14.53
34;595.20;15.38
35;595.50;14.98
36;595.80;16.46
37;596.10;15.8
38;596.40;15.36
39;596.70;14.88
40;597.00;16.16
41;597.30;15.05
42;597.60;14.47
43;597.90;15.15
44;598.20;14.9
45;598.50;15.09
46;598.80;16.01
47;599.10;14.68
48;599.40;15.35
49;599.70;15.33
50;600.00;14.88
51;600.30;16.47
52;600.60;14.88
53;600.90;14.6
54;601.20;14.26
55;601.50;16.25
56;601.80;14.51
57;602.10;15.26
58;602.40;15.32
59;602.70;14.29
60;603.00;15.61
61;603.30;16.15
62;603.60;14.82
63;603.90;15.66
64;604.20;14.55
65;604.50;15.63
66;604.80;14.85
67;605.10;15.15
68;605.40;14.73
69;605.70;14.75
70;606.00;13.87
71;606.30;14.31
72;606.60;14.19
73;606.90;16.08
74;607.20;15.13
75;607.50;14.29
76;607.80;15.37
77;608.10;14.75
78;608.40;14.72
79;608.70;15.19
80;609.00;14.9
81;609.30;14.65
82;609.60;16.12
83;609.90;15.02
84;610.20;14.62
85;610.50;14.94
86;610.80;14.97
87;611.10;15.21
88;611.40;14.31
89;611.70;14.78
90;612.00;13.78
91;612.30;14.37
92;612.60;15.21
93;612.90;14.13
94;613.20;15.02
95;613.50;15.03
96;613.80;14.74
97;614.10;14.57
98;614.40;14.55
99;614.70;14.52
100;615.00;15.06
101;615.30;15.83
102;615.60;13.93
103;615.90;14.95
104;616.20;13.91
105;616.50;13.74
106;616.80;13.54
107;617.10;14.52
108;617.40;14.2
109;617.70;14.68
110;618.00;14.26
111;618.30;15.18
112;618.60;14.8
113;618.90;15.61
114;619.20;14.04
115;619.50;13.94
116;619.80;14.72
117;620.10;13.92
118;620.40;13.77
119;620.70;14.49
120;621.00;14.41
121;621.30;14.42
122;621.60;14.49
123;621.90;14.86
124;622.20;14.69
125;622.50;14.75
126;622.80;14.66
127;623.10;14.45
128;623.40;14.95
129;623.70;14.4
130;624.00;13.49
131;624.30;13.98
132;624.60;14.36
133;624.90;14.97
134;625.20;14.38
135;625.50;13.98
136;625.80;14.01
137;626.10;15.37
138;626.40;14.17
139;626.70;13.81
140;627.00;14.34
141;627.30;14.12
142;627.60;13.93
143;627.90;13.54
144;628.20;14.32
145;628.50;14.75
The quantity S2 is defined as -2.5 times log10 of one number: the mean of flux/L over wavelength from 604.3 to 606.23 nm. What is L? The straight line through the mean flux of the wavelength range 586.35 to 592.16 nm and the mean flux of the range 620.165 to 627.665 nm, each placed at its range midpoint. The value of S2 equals 0.01 mag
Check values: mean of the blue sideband 15.5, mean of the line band 14.8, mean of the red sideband 14.4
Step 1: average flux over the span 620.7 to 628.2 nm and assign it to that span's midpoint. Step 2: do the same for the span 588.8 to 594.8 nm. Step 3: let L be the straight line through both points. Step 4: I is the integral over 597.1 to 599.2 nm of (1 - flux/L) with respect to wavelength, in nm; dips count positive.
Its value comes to 0.025 nm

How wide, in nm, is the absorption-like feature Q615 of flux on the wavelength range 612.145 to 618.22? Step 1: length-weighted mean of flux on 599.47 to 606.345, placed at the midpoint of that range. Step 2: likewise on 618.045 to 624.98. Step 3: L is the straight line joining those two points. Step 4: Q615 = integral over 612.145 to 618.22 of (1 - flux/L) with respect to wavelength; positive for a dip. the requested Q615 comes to 0.057 nm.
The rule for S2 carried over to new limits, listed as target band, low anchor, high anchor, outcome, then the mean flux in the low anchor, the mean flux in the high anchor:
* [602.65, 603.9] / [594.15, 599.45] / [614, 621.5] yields -0.02 mag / 15.3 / 14.5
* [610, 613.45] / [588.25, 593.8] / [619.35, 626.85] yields 0.01 mag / 15.5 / 14.4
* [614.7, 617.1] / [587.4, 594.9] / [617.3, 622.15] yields 0.01 mag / 15.5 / 14.5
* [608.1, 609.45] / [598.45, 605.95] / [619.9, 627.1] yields 0.00 mag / 15.1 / 14.4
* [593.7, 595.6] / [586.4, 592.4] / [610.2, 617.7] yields 0.00 mag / 15.5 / 14.6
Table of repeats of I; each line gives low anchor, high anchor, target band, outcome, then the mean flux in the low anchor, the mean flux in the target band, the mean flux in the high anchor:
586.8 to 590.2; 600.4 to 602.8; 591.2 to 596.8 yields -0.20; 15.1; 15.6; 15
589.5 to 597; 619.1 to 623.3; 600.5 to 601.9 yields 0.03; 15.6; 14.9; 14.4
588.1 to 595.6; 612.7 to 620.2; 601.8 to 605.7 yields -0.03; 15.4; 15.1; 14.5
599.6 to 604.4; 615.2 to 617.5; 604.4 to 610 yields -0.02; 15.2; 14.9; 14.3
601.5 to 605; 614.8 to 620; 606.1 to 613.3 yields 0.03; 15.2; 14.8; 14.5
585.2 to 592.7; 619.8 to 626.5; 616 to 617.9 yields 0.06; 15.5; 14.1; 14.4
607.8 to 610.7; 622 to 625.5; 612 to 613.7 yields 0.02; 15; 14.7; 14.4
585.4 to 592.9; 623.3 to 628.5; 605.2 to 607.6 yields 0.04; 15.5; 14.7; 14.3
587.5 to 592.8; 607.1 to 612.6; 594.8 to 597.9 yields 0.00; 15.6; 15.3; 14.8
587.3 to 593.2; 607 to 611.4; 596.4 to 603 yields 0.04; 15.5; 15.1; 15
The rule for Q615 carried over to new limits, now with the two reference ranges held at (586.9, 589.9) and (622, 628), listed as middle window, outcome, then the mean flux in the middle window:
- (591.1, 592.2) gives -0.07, 16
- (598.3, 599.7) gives -0.04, 15.3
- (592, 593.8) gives -0.09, 15.8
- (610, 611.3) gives -0.03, 14.9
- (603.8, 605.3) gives -0.04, 15.1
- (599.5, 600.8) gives -0.04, 15.4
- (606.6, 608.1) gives -0.04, 15.1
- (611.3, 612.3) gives 0.02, 14.3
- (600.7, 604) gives -0.08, 15.1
